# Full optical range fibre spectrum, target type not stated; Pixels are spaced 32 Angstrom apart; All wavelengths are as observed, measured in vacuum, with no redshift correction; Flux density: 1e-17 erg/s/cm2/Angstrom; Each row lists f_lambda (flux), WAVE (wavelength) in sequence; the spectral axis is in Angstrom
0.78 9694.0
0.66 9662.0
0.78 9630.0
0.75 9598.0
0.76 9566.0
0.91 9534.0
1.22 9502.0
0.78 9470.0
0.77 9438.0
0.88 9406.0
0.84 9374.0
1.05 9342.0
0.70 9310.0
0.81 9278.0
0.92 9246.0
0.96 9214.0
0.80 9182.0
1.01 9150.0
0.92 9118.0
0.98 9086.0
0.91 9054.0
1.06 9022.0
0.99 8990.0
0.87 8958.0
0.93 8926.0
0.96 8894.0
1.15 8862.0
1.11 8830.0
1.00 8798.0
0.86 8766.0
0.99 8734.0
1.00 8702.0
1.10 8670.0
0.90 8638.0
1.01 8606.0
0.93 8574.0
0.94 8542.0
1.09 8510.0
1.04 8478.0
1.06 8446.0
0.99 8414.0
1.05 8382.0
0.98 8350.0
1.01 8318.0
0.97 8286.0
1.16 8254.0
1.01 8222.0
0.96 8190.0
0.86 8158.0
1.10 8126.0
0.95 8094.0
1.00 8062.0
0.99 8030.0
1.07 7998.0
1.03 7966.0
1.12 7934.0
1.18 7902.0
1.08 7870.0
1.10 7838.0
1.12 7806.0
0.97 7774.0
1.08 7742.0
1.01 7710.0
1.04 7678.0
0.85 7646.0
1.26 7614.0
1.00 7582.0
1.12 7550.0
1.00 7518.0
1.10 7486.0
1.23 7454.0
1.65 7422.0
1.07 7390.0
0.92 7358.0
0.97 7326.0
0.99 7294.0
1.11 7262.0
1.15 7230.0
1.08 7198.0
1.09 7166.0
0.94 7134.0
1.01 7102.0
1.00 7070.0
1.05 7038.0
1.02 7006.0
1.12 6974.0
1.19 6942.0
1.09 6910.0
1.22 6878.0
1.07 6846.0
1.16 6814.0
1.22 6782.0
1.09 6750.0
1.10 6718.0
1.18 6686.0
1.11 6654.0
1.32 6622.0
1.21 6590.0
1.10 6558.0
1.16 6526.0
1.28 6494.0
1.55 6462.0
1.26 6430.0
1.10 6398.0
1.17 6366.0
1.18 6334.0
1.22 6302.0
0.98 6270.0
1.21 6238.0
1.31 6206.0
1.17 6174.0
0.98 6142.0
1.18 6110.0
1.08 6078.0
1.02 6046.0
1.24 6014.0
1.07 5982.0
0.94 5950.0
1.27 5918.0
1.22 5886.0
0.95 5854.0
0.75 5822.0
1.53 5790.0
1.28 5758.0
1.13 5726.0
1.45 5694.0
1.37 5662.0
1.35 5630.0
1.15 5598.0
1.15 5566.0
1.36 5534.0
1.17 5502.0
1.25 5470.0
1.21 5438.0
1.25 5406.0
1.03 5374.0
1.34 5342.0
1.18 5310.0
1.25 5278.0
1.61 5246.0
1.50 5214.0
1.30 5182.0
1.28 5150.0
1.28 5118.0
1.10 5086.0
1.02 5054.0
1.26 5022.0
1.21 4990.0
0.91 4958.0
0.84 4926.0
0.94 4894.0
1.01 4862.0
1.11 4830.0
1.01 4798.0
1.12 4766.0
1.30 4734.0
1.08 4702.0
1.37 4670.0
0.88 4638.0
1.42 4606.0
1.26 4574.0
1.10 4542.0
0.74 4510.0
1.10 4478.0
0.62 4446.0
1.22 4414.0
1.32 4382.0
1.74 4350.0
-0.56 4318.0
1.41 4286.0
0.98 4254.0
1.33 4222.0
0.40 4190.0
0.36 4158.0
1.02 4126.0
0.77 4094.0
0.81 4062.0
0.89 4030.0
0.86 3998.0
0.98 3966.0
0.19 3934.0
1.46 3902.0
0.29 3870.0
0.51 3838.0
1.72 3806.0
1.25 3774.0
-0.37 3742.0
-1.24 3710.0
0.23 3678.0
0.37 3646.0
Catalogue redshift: 0.131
